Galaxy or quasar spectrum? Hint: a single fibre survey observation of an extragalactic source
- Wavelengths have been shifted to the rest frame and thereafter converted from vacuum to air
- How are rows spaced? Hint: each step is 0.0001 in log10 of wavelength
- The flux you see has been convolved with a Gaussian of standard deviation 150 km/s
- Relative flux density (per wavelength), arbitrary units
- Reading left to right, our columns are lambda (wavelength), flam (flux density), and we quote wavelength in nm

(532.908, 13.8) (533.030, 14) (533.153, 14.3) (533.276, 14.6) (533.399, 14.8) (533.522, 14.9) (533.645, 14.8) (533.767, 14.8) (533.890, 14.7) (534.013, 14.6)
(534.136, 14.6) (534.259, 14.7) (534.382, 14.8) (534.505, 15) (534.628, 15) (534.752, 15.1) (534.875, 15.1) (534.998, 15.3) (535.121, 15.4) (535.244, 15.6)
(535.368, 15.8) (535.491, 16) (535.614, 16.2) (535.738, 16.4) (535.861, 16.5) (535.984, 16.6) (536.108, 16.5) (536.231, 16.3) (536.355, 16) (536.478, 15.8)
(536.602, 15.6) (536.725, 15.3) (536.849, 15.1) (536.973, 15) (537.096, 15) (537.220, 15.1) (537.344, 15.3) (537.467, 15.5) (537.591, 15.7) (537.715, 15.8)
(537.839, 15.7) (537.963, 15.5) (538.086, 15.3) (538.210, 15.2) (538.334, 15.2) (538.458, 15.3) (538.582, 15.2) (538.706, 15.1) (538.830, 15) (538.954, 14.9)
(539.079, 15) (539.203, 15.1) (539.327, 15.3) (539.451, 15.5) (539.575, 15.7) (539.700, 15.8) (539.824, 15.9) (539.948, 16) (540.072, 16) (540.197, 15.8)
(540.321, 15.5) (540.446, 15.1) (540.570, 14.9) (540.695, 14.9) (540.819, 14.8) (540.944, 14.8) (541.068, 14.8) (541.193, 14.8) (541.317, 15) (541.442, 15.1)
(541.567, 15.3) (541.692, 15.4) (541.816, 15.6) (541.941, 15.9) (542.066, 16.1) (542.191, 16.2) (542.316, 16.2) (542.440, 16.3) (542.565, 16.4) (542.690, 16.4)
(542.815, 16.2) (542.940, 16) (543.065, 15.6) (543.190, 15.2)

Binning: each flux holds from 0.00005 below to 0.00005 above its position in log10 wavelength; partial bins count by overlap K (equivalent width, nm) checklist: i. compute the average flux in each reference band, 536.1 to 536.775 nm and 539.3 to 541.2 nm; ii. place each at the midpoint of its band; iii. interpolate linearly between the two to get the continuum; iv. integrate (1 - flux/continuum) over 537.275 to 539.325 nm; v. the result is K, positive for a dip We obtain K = 0.04 nm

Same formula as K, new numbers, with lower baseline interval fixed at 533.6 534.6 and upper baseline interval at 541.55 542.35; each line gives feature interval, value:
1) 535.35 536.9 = -0.101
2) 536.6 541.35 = 0.040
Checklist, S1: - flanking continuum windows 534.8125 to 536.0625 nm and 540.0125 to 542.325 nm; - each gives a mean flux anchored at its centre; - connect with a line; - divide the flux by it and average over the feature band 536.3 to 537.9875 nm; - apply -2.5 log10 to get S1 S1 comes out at 0.02 mag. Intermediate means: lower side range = 15.9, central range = 15.5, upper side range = 15.4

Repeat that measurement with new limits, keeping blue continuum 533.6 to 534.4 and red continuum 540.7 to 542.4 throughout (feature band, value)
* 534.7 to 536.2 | -0.07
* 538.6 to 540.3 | -0.02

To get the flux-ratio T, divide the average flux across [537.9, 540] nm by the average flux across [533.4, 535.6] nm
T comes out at 1.02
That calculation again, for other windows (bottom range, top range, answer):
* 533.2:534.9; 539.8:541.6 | 1.03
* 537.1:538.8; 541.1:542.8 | 1.02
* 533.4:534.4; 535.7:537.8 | 1.07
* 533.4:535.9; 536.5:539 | 1.00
